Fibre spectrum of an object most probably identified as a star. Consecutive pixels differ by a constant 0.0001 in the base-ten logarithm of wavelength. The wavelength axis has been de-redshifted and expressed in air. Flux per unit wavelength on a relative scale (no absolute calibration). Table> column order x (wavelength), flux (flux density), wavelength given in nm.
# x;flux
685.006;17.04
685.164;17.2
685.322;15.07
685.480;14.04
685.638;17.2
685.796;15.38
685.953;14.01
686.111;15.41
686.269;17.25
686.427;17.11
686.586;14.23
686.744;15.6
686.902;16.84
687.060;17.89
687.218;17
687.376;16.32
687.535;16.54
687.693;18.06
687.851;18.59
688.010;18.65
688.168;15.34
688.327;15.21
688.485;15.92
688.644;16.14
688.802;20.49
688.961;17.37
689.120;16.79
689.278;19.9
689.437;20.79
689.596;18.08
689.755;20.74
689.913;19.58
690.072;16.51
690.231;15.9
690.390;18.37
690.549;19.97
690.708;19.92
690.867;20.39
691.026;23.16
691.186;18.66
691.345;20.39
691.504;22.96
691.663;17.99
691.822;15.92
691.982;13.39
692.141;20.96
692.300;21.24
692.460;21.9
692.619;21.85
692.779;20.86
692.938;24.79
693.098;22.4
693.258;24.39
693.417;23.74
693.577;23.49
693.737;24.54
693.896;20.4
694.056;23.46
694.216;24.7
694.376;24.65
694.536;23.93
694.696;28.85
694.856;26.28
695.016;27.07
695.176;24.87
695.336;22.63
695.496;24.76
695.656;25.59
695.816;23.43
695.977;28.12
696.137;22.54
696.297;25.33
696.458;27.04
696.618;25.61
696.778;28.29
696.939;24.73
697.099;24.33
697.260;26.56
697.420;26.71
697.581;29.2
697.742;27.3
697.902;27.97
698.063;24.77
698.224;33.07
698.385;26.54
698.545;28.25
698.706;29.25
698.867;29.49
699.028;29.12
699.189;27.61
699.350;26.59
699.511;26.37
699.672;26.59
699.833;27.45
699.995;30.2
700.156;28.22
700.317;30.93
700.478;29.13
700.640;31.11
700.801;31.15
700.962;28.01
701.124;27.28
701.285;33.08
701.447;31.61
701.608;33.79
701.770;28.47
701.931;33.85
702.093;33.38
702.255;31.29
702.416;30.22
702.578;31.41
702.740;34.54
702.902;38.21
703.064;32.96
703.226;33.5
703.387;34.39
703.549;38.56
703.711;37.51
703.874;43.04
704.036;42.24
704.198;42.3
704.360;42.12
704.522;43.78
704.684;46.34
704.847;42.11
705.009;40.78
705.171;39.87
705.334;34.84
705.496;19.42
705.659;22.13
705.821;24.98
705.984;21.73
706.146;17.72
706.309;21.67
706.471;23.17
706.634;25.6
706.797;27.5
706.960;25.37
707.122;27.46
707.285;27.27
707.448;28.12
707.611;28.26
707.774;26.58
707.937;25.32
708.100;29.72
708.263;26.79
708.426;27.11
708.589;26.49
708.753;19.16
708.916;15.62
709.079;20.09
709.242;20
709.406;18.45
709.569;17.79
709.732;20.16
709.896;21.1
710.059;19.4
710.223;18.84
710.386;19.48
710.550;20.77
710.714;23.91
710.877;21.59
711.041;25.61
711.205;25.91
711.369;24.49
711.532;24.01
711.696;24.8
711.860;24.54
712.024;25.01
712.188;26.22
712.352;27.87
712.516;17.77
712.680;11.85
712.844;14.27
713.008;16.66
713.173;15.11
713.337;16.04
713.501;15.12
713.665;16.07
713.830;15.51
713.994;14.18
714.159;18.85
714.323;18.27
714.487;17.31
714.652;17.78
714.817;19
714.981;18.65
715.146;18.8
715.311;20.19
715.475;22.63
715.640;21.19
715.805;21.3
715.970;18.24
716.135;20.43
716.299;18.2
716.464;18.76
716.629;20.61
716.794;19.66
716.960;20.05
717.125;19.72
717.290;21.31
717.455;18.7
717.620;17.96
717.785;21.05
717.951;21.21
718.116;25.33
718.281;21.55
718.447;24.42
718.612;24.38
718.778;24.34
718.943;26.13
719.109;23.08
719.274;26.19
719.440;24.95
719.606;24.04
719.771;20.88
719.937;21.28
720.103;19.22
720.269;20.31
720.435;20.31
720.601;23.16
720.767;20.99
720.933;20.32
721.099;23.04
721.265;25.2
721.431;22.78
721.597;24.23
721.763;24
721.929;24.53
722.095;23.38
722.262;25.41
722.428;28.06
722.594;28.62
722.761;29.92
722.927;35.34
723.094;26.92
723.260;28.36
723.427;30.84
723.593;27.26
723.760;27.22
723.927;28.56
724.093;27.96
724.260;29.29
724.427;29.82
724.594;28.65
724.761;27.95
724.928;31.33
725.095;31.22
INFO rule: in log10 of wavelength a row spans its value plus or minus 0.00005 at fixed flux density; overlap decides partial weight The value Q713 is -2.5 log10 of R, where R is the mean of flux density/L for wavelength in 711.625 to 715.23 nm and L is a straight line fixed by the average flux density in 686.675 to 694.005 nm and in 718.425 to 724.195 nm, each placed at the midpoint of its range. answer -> 0.26 mag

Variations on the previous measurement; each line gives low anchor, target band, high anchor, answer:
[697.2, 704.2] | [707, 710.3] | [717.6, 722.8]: 0.205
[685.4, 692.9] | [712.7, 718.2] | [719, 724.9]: 0.278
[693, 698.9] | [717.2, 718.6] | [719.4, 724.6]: 0.180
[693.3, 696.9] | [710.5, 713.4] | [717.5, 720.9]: 0.083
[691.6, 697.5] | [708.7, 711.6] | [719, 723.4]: 0.157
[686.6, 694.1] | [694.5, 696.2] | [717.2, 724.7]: -0.248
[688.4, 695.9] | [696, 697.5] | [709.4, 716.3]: -0.224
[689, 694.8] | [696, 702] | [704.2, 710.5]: -0.199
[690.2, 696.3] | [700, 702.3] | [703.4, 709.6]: -0.162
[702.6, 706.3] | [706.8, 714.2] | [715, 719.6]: 0.301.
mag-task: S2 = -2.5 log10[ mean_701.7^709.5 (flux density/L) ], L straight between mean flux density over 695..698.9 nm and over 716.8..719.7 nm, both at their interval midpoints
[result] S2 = -0.21 mag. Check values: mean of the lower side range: 26.5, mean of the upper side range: 22.5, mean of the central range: 30.2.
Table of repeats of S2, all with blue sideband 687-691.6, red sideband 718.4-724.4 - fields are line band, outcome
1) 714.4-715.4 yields 0.27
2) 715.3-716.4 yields 0.18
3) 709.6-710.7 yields 0.14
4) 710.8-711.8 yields -0.06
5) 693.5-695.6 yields -0.25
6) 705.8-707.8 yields -0.13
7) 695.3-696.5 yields -0.25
